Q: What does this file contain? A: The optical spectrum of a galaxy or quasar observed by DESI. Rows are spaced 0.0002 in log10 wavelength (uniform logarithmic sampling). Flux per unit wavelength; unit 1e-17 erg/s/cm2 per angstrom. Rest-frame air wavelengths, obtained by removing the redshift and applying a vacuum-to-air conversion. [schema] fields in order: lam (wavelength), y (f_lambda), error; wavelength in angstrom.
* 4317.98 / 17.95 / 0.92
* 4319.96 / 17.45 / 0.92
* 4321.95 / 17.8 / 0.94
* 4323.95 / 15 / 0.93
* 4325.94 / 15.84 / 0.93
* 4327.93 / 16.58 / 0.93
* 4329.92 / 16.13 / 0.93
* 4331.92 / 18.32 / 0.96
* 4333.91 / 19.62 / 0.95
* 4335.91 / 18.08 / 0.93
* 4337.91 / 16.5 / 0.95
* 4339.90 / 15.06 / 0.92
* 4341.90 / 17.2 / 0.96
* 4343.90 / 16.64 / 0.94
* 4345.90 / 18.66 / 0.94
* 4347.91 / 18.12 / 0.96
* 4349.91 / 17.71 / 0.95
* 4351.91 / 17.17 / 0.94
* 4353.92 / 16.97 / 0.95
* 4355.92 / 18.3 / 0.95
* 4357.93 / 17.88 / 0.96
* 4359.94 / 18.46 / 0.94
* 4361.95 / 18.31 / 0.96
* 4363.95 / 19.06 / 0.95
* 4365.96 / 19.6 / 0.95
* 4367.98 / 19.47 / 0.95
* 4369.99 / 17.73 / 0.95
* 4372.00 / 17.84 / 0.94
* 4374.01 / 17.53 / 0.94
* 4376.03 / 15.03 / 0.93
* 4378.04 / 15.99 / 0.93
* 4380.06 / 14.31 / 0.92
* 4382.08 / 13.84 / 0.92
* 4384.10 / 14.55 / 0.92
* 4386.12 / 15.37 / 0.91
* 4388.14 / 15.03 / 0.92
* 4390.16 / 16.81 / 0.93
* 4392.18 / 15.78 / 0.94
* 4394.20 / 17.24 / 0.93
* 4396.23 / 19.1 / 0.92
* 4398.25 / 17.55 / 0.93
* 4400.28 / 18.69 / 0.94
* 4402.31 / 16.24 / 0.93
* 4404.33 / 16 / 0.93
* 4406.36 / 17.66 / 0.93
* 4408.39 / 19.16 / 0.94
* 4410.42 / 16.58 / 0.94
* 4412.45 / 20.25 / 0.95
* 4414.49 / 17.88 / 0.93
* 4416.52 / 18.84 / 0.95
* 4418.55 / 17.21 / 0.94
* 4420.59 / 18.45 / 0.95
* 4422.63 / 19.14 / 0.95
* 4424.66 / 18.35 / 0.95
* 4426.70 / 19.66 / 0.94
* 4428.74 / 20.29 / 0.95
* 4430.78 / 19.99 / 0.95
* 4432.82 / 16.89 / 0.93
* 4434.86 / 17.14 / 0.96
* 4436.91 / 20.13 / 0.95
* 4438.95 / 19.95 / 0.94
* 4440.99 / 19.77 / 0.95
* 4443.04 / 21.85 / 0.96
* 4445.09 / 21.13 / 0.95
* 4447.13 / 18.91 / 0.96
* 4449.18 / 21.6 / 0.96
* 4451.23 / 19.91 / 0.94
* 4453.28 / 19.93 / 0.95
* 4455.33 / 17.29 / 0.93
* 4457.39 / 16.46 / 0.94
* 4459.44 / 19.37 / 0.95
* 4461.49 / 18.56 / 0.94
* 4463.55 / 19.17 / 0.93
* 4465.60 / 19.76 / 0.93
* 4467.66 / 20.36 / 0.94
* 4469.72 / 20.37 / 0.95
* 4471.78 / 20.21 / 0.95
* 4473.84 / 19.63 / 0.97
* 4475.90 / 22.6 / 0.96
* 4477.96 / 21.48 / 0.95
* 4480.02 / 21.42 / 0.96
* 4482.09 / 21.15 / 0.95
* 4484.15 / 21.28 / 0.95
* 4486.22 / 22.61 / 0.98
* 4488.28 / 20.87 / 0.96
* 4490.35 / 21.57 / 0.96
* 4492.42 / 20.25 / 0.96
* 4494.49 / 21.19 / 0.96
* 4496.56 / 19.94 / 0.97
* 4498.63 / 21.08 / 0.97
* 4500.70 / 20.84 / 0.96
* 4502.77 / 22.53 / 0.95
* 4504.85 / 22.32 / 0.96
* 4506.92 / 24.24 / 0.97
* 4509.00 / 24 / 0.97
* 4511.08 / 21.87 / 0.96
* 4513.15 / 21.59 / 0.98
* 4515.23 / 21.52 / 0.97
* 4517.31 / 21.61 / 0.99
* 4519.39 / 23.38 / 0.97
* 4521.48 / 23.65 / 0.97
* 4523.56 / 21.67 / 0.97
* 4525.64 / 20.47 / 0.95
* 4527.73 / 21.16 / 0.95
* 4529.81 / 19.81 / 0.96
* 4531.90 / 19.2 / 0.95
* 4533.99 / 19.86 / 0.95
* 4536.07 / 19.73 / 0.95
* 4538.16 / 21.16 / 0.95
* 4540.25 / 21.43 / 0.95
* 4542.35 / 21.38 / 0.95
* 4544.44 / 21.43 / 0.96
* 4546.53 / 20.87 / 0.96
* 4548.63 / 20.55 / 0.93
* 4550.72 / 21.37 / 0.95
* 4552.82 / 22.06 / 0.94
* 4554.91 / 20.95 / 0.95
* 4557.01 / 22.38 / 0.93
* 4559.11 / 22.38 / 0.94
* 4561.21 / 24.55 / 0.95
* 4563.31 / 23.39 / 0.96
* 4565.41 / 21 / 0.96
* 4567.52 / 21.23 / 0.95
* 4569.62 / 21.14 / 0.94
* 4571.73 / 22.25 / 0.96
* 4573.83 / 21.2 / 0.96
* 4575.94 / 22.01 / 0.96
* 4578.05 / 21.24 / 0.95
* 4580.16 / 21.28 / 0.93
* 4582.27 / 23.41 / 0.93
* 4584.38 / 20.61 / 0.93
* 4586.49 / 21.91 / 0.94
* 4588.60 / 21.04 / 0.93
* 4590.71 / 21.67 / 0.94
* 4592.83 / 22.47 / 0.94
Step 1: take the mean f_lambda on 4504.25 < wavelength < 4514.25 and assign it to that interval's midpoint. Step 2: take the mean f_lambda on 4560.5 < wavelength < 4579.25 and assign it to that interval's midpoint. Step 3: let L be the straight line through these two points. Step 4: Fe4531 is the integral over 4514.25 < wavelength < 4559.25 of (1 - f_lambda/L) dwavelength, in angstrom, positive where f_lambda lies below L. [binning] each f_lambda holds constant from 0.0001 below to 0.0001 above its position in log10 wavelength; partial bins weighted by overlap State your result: 2.36 angstrom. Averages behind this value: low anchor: 22.8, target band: 21.2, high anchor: 21.9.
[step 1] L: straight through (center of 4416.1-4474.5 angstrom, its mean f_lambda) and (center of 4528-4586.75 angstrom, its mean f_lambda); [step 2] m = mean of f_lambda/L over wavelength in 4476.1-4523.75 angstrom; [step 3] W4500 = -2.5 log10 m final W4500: -0.08 mag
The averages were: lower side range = 19.3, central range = 21.8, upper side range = 21.4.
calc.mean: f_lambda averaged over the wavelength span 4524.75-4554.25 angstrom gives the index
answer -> 20.8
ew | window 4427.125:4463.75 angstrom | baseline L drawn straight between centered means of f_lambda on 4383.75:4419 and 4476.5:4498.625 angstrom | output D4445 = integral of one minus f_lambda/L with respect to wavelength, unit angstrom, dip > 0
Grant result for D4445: -0.2 angstrom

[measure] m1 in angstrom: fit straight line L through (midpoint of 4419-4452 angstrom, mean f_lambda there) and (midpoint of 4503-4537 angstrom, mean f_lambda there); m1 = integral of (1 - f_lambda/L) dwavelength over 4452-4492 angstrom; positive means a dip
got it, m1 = 0.5 angstrom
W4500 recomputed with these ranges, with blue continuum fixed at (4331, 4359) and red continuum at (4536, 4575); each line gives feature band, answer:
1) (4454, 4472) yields 0.047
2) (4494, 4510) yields -0.073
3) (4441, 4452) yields -0.058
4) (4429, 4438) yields 0.034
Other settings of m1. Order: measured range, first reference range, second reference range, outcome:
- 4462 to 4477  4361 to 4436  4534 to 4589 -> -0.73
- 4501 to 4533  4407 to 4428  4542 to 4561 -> -1.65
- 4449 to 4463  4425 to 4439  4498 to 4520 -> 0.83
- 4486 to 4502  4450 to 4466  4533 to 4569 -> -0.92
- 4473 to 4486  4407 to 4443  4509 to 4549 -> -0.80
